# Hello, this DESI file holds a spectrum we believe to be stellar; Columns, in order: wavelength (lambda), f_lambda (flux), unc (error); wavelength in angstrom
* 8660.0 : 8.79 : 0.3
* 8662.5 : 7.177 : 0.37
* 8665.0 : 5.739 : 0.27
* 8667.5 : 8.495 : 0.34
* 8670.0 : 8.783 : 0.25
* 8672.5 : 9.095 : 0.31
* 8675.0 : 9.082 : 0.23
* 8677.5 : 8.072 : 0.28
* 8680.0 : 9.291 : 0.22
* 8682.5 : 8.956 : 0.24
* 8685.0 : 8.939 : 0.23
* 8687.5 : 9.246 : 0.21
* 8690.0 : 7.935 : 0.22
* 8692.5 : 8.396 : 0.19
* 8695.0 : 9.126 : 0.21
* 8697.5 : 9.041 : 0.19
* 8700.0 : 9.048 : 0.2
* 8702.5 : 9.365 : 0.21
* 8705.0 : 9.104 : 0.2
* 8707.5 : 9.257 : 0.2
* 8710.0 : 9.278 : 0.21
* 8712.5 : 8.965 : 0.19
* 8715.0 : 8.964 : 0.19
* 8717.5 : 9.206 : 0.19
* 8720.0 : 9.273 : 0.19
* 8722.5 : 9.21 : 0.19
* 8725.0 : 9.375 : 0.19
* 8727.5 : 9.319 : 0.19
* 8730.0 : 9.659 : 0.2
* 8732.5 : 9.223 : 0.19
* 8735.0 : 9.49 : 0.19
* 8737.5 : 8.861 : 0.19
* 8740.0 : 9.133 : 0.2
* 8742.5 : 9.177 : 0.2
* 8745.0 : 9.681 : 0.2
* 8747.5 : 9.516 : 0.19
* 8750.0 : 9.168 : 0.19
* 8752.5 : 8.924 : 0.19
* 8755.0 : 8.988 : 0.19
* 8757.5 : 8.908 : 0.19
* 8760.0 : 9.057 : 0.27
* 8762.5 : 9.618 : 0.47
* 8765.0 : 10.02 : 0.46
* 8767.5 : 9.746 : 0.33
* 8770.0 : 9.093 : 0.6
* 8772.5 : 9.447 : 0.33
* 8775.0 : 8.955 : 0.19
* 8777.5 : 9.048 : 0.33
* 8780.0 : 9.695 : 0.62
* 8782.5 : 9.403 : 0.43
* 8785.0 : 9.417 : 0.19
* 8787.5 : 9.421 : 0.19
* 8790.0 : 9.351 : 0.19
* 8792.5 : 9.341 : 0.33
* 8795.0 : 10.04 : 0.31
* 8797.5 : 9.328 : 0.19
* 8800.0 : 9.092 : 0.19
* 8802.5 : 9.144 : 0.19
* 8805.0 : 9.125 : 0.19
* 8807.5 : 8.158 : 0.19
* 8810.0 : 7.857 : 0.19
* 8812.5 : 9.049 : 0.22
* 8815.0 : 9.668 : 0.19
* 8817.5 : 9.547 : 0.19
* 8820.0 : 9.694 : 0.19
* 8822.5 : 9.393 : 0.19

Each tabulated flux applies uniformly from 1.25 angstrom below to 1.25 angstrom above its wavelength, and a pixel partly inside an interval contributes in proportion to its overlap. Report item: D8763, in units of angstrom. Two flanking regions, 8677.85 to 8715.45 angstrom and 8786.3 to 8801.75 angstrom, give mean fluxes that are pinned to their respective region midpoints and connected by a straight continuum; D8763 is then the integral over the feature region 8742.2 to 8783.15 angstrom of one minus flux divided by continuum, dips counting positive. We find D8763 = -0.2 angstrom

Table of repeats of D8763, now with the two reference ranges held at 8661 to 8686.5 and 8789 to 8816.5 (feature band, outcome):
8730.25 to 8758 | -1.39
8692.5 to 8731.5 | -2.69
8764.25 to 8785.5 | -1.10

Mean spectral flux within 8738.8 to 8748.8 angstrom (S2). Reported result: 9.38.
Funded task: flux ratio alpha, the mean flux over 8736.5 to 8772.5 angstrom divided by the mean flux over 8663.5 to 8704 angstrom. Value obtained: 1.1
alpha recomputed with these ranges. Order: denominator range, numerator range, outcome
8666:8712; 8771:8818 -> 1.03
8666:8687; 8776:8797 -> 1.07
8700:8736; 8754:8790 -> 1.01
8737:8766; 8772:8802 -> 1.01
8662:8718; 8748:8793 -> 1.07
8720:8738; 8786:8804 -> 1.01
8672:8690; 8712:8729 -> 1.04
